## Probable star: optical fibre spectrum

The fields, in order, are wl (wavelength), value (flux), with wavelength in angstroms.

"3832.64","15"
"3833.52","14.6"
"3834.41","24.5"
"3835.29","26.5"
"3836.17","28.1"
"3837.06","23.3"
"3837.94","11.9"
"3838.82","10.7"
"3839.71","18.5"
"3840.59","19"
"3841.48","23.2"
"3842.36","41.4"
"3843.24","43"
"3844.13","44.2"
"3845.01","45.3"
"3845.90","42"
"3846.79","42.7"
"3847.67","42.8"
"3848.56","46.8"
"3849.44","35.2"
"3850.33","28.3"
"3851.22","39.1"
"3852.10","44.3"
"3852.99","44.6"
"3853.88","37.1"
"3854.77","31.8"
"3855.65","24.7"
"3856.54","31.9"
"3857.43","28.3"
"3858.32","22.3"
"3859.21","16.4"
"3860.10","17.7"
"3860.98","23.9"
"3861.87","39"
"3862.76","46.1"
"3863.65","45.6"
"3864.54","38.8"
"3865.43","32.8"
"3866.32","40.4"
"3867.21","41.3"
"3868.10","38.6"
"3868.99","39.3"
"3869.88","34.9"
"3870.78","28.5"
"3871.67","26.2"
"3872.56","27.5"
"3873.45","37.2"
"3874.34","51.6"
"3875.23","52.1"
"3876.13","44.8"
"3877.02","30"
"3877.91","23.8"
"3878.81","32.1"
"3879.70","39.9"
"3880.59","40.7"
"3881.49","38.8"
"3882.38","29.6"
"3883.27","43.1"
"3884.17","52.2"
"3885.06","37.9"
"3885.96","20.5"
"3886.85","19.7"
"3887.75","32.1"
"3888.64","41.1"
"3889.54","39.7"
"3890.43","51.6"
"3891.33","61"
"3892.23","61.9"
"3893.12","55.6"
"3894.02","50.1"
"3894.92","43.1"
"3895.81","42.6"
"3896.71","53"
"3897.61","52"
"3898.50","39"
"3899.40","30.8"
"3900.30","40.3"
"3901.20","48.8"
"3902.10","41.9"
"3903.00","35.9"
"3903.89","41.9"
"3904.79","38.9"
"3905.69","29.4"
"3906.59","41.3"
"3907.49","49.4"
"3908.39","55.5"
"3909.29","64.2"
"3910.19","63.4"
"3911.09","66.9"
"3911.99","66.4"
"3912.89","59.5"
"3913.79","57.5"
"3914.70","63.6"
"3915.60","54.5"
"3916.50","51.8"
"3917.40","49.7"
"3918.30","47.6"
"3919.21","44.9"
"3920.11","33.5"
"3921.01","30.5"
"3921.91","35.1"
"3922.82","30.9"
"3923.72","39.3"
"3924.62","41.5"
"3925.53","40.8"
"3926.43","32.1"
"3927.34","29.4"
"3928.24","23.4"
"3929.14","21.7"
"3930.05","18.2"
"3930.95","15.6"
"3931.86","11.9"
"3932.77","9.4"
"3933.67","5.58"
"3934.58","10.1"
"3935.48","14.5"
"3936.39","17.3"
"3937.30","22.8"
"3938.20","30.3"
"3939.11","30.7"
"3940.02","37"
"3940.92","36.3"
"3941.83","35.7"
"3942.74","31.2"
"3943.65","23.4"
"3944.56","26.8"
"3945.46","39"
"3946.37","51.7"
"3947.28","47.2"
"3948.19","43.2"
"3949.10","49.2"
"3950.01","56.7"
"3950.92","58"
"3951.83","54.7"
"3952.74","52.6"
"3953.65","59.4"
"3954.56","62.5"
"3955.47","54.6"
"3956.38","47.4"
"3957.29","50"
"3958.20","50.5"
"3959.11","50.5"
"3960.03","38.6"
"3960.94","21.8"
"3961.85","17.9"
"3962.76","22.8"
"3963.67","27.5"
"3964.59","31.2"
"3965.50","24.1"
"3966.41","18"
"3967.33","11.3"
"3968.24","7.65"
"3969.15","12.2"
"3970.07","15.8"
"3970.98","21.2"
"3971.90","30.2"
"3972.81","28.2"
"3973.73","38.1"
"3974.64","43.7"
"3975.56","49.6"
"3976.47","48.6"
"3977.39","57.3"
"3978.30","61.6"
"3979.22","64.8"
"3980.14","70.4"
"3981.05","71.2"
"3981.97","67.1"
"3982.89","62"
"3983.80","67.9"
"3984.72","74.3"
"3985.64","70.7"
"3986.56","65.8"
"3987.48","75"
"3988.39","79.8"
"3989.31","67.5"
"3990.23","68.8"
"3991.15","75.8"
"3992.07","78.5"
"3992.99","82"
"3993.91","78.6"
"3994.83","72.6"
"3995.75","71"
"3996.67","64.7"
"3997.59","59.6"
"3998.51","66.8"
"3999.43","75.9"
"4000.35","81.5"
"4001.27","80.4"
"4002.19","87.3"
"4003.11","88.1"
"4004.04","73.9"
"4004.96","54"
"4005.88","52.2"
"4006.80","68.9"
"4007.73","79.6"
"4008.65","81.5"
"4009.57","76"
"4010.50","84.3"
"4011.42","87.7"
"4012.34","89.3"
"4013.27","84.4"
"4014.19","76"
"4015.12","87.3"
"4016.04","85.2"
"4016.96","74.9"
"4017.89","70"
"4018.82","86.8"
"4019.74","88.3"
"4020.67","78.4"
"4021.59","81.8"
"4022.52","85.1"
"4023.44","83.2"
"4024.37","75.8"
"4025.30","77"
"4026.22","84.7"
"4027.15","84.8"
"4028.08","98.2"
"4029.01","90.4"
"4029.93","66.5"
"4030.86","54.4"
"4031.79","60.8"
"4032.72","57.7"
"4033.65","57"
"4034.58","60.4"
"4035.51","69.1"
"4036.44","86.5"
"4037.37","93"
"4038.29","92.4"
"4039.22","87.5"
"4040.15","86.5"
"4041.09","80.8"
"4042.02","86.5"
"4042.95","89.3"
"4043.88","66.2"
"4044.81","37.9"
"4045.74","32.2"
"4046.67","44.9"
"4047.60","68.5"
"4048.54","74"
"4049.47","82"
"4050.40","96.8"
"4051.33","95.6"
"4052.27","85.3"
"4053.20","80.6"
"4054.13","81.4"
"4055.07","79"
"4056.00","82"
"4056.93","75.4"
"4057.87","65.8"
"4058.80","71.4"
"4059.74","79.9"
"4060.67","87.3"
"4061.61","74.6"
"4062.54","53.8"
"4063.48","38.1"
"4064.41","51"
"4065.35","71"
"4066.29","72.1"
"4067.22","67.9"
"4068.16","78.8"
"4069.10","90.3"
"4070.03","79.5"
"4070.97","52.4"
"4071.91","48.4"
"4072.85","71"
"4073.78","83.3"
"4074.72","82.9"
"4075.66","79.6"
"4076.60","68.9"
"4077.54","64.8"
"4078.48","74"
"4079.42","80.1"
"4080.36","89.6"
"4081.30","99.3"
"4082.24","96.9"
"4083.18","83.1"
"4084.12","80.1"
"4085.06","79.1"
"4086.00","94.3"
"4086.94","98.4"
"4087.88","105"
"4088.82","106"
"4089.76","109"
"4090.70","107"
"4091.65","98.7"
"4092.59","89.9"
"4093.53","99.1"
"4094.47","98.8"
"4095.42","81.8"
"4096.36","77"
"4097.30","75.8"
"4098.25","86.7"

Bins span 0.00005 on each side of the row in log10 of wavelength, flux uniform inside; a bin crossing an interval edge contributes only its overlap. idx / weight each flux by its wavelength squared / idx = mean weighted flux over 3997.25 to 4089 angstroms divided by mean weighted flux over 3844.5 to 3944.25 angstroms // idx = 2.2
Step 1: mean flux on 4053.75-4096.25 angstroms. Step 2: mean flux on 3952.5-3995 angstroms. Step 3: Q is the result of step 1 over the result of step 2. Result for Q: 1.61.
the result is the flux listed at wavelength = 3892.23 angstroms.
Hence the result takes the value 61.9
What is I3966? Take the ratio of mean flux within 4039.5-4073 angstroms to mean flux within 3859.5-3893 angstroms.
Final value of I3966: 1.89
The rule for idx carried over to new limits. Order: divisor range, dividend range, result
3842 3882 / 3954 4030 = 1.85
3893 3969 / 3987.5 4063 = 2.07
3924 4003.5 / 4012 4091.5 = 1.77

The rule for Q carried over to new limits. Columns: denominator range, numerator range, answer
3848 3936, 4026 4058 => 1.96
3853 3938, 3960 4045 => 1.73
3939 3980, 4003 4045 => 1.99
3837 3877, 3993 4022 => 2.24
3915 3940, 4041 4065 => 2.41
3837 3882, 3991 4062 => 2.22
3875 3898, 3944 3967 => 1.01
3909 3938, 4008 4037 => 2.15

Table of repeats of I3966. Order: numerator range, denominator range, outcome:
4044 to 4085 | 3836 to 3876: 2.15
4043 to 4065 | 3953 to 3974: 2.17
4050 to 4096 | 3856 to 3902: 2.12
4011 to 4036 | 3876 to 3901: 1.89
